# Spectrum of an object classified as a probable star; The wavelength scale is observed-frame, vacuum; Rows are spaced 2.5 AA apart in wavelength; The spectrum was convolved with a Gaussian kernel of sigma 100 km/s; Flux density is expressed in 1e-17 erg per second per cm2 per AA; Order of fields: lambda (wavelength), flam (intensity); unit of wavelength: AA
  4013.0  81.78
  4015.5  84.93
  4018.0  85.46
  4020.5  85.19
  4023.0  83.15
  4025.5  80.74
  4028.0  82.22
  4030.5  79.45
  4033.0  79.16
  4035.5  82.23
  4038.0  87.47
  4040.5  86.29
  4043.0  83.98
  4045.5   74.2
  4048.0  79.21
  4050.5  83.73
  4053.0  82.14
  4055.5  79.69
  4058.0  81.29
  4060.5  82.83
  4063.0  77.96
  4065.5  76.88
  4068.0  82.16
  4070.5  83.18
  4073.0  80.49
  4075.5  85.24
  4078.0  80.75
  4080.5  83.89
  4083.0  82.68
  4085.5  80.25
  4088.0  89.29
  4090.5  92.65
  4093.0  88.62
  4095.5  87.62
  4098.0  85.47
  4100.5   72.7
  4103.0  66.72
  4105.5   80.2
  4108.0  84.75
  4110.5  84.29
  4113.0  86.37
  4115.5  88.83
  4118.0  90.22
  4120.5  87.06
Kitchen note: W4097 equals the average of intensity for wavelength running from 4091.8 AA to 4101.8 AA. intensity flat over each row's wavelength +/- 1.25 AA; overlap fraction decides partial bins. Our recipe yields 83.5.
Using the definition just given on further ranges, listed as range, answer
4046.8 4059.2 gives 81.2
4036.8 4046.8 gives 82.9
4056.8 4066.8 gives 79.7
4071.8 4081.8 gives 82.6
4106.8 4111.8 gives 84.5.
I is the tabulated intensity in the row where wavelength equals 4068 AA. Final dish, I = 82.16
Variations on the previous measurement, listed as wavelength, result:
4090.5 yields 92.65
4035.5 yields 82.23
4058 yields 81.29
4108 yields 84.75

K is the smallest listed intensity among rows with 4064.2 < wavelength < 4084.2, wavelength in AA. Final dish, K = 76.88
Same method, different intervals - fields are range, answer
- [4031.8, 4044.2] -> 79.16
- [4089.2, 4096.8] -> 87.62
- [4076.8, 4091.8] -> 80.25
